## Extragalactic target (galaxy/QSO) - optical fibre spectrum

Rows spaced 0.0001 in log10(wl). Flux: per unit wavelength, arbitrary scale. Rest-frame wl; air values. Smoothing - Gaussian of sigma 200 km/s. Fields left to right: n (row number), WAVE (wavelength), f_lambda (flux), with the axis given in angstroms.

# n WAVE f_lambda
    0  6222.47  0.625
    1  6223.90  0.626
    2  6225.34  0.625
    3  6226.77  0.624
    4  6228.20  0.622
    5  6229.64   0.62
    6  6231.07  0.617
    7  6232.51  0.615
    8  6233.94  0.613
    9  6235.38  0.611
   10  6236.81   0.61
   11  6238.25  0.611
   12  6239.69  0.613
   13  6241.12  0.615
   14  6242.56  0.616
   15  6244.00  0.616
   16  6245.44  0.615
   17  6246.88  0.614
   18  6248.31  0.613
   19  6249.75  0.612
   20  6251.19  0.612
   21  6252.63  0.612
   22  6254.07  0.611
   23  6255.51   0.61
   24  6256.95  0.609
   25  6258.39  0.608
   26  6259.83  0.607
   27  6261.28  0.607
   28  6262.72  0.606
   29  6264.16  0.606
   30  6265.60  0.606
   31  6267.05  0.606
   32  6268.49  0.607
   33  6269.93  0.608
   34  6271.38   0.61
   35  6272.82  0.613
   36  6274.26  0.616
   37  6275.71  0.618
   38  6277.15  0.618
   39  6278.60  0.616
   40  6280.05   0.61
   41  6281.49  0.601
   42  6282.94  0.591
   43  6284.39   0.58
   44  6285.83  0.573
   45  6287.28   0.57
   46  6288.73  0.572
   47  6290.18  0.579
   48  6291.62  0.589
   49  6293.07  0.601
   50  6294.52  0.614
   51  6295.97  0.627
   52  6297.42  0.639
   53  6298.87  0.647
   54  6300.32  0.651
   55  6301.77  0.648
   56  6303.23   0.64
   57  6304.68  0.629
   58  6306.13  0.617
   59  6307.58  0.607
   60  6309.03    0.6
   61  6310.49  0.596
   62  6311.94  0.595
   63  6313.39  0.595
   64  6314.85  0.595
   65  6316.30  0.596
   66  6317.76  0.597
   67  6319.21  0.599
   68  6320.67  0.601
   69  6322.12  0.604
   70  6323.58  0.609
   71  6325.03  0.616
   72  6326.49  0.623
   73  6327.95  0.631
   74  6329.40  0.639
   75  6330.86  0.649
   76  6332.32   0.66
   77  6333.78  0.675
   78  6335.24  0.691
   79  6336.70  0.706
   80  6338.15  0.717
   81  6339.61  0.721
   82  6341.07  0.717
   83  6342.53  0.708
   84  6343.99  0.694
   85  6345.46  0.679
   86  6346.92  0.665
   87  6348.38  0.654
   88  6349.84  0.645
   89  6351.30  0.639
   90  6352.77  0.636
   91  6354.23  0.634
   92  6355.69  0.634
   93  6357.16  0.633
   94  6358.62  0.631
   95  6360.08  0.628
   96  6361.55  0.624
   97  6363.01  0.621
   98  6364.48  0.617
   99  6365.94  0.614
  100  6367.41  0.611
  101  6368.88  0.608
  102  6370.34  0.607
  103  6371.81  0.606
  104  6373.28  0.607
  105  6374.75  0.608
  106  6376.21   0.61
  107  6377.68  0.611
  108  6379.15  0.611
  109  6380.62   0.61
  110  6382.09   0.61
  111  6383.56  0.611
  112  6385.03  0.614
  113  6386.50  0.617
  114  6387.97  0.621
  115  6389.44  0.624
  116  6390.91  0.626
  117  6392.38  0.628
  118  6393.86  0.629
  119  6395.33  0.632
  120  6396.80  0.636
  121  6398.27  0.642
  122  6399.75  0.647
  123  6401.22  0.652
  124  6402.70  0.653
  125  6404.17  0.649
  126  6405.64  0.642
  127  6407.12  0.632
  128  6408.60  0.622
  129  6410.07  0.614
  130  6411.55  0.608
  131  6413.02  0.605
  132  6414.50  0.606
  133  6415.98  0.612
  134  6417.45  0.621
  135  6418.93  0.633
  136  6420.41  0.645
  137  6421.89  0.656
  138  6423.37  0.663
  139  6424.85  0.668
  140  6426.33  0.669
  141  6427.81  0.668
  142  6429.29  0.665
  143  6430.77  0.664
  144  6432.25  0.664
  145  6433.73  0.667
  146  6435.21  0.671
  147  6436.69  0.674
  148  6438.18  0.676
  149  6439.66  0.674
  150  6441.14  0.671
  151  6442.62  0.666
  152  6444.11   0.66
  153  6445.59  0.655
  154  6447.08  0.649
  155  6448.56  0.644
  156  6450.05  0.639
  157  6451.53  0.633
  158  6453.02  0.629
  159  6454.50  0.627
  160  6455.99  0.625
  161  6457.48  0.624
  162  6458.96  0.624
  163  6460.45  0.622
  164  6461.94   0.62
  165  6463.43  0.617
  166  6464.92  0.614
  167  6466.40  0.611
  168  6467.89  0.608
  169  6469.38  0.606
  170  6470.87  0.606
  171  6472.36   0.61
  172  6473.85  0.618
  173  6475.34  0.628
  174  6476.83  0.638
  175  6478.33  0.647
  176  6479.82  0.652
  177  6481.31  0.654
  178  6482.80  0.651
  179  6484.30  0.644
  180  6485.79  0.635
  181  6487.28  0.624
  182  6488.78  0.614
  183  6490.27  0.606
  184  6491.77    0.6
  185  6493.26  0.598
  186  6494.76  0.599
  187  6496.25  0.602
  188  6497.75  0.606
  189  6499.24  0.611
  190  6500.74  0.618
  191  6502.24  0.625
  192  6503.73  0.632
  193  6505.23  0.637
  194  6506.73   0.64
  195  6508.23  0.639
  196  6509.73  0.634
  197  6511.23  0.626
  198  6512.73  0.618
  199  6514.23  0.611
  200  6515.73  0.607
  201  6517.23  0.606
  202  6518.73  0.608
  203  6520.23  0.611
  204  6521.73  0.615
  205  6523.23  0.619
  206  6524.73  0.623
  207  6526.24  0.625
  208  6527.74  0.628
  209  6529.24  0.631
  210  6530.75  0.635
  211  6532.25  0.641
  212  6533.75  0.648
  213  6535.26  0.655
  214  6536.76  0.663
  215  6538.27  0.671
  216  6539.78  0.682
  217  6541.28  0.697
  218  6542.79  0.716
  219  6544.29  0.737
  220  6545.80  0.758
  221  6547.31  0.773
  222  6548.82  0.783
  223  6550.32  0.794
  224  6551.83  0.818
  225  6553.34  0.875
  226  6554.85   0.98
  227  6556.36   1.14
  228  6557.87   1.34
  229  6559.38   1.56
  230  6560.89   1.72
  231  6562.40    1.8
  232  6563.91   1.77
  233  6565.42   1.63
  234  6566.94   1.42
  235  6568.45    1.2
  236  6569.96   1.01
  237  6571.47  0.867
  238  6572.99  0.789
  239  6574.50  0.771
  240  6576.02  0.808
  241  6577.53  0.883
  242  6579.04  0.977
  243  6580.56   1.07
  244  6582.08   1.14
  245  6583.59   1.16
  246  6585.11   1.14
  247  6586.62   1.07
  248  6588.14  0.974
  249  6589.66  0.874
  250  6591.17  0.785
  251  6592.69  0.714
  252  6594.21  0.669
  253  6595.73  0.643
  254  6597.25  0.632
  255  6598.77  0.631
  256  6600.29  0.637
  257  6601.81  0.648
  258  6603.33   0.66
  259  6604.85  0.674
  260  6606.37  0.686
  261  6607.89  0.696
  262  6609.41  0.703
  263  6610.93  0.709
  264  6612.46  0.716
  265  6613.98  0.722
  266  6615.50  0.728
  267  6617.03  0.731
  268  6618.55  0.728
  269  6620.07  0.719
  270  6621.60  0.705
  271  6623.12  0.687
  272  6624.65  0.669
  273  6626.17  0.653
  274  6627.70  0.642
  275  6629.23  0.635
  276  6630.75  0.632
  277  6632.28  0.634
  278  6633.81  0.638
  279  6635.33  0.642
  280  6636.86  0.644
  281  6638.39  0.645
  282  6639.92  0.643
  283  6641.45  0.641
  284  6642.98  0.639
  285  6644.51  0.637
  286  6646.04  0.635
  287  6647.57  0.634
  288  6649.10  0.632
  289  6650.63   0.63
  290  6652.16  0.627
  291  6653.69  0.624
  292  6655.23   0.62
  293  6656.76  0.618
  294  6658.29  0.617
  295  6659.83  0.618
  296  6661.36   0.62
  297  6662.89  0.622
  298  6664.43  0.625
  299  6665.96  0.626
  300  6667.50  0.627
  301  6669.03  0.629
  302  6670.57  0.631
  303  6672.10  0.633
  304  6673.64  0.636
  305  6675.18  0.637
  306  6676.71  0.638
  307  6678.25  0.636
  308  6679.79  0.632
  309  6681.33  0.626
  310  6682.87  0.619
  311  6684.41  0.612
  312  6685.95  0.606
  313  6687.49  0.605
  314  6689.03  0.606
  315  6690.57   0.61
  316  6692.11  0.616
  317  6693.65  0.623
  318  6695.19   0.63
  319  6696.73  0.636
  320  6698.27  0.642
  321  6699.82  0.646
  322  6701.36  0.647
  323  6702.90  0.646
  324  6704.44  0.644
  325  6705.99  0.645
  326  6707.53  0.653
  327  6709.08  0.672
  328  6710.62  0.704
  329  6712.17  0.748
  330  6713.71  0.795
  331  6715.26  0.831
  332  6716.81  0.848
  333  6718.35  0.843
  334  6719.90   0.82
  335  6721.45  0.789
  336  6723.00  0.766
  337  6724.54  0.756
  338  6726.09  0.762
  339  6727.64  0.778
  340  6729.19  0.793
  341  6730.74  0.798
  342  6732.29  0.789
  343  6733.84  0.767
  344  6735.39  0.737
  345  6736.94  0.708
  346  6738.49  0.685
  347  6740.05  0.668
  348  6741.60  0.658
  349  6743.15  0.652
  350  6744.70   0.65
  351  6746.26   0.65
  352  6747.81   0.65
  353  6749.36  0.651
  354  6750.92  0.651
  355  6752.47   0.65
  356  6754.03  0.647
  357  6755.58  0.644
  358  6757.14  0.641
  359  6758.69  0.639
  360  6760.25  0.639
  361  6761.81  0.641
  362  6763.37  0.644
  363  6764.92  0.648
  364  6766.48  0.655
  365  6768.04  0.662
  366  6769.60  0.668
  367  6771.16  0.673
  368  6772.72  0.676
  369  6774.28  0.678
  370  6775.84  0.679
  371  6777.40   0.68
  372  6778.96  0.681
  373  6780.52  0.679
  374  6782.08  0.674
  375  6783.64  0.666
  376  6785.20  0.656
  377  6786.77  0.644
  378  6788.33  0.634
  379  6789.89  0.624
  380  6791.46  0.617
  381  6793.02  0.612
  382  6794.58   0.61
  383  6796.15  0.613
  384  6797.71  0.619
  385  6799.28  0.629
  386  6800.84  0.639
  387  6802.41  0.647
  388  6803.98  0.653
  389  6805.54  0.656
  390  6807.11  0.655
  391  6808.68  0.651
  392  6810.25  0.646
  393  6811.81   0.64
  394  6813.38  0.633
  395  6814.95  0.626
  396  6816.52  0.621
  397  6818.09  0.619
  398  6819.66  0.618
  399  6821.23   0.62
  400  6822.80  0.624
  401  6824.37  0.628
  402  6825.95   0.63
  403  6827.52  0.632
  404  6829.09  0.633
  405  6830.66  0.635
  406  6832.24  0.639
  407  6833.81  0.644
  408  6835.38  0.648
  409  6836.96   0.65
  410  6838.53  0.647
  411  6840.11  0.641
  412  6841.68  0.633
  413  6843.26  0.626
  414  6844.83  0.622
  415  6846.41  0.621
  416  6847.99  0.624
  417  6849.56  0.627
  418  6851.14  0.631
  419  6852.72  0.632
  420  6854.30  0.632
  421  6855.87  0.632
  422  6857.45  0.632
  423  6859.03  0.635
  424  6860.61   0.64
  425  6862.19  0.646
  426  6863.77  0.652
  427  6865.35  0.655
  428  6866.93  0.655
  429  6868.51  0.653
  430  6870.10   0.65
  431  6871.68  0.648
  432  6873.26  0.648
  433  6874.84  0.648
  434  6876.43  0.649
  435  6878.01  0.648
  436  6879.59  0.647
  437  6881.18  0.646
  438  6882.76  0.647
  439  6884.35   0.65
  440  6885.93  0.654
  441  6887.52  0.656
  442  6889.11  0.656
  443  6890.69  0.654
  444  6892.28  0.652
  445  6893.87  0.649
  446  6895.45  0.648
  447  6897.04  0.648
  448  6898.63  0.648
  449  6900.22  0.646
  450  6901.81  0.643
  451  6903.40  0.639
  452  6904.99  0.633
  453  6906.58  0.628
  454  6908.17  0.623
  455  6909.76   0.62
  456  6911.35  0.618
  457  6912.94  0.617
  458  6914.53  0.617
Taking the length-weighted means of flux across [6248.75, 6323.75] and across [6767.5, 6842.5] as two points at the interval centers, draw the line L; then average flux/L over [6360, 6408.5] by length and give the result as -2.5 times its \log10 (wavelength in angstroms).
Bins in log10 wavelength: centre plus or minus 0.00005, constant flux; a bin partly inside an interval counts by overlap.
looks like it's -0.02 mag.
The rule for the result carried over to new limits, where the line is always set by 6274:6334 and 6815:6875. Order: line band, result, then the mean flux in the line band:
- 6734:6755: -0.062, 0.669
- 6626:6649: -0.021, 0.639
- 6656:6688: 0.006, 0.625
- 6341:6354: -0.089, 0.667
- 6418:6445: -0.078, 0.664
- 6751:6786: -0.046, 0.66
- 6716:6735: -0.247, 0.791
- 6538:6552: -0.191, 0.742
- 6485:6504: 0.013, 0.613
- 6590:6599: -0.109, 0.691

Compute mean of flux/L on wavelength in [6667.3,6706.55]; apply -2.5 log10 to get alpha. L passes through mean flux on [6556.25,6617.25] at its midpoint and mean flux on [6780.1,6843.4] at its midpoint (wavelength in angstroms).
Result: 0.284 mag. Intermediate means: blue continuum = 0.963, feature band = 0.629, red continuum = 0.637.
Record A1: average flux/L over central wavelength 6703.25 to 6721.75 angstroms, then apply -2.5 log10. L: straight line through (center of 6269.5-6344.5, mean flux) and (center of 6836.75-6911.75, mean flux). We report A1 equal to -0.17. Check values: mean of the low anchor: 0.625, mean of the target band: 0.746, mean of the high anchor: 0.641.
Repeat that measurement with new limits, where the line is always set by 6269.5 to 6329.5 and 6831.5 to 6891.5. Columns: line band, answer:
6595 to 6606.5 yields -0.04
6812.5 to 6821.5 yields 0.03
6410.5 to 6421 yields 0.00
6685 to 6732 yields -0.12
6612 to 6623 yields -0.15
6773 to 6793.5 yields -0.03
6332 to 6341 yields -0.15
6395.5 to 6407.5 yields -0.05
